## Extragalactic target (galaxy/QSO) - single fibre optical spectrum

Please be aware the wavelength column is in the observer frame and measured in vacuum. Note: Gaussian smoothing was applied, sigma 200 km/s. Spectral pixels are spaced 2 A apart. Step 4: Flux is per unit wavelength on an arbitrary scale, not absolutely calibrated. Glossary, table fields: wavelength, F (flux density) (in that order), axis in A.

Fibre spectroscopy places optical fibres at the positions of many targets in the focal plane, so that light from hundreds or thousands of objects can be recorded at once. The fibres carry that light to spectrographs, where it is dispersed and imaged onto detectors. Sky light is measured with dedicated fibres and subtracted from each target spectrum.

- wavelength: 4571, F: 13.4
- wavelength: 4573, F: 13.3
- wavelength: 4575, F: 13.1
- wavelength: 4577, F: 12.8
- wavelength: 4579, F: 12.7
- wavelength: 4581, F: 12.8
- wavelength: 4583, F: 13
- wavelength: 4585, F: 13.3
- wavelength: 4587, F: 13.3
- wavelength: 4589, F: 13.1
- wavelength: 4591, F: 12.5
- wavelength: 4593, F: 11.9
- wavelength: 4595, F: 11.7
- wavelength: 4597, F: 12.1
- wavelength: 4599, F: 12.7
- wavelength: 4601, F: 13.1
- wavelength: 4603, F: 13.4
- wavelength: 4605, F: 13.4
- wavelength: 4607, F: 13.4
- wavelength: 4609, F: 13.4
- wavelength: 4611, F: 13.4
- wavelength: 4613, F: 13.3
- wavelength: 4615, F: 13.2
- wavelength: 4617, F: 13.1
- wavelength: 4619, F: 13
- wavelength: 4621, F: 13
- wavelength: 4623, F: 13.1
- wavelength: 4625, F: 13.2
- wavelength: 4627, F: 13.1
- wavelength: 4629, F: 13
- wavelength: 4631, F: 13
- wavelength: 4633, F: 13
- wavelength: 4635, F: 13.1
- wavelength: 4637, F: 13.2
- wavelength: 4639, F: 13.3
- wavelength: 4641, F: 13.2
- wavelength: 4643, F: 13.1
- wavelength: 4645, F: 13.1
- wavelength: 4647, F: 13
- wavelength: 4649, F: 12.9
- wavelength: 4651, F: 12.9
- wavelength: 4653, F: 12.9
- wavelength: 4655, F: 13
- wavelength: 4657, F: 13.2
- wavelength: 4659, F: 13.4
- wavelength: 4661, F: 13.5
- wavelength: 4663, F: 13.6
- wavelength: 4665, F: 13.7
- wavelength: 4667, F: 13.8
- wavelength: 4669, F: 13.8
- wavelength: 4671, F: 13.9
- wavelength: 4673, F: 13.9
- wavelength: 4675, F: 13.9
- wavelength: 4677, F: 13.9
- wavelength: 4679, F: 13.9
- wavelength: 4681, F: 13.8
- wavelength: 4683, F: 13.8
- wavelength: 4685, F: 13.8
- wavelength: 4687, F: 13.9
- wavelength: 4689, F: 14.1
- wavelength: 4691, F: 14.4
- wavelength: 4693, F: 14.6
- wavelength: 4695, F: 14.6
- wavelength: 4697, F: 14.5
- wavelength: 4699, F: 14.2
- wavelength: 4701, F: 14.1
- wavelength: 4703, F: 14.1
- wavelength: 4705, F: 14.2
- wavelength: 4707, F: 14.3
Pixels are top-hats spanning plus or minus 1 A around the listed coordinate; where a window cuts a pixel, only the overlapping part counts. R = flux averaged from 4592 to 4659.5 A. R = 13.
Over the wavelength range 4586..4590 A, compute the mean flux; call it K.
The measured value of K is 13.2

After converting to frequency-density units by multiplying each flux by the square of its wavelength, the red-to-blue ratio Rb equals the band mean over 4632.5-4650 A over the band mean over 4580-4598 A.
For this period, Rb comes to 1.06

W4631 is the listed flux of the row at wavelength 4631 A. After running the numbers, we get 13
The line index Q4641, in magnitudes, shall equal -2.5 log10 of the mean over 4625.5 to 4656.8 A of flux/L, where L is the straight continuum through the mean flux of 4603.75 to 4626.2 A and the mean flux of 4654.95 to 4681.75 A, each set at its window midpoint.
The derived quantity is 0.03 mag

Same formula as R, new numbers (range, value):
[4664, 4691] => 13.9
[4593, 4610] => 12.8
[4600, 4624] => 13.2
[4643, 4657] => 13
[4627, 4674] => 13.3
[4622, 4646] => 13.1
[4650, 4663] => 13.2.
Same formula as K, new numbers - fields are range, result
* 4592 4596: 11.8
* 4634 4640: 13.2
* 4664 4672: 13.8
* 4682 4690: 13.9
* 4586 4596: 12.5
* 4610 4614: 13.4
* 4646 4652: 12.9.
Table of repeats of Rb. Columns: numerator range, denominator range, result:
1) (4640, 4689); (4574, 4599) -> 1.10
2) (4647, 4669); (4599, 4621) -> 1.03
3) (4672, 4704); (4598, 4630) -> 1.10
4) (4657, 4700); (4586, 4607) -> 1.13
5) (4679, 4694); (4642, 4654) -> 1.10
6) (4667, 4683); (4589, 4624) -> 1.10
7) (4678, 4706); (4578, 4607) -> 1.15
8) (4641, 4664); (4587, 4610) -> 1.05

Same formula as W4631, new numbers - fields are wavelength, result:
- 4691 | 14.4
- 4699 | 14.2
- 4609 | 13.4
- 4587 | 13.3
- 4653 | 12.9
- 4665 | 13.7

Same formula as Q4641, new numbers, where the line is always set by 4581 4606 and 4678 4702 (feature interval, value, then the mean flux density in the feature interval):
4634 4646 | 0.02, 13.2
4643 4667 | 0.03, 13.2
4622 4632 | 0.01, 13.1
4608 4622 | -0.01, 13.2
